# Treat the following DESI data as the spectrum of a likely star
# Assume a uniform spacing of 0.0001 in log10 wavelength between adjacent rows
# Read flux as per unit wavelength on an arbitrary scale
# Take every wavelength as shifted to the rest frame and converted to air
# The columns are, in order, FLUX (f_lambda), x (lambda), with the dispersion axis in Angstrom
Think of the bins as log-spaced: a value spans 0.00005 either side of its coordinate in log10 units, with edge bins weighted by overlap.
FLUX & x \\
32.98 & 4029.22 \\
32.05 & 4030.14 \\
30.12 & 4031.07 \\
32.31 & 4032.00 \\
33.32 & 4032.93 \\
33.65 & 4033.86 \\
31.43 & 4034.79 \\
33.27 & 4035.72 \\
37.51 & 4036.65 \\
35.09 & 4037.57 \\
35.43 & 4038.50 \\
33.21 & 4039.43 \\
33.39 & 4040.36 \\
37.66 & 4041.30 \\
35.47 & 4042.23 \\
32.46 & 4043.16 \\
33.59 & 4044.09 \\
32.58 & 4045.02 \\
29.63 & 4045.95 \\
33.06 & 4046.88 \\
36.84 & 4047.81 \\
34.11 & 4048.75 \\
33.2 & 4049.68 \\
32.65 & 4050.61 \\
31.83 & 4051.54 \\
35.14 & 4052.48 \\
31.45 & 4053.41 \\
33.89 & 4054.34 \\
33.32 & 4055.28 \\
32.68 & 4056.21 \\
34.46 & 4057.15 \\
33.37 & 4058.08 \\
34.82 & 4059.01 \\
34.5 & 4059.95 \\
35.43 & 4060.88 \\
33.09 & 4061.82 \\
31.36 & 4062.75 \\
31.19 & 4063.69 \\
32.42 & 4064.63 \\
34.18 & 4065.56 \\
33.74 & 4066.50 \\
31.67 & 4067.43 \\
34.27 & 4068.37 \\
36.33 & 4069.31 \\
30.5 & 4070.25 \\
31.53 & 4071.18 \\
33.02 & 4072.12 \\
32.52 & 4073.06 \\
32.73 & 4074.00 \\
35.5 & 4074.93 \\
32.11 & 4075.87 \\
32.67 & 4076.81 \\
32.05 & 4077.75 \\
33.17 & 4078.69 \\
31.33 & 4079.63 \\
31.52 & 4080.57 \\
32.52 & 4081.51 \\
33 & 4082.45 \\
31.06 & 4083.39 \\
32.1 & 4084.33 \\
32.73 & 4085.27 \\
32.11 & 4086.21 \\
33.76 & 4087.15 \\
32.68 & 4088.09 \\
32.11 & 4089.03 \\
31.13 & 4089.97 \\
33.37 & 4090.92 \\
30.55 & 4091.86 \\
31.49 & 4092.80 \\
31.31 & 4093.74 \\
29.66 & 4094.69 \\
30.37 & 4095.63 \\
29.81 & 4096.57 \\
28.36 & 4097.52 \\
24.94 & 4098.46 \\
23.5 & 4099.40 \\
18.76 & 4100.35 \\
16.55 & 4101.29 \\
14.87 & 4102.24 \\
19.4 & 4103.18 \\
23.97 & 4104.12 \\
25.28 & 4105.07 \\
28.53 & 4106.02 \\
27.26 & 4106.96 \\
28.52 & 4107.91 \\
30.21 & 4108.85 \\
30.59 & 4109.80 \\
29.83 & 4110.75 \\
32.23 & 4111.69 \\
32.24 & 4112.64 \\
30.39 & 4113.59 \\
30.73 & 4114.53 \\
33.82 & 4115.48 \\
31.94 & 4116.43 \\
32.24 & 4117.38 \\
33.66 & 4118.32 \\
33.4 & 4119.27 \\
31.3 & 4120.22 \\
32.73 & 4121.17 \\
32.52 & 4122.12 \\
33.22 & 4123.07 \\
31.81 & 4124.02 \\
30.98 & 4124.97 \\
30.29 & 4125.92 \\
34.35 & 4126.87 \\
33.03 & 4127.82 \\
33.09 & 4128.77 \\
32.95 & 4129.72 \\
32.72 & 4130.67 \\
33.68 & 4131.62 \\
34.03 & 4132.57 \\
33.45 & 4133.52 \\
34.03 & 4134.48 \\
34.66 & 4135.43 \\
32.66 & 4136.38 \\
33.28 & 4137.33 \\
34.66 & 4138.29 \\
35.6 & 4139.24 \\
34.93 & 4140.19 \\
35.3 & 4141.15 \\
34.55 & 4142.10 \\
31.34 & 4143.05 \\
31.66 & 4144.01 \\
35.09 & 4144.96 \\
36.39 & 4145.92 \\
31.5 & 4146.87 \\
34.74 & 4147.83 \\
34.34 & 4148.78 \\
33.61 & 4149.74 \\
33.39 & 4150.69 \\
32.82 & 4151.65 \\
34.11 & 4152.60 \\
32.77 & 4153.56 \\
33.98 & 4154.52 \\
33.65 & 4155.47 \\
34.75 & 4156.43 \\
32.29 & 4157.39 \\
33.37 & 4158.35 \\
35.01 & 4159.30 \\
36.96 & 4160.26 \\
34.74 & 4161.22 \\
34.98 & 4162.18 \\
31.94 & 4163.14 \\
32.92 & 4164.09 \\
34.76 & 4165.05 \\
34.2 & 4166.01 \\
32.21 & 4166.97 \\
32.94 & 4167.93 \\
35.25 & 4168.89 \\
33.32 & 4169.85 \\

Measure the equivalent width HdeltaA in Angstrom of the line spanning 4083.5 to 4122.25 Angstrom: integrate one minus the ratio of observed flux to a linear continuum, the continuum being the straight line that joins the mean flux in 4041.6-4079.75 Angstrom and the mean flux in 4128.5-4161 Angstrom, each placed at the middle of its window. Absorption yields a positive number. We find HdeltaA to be 4.9 Angstrom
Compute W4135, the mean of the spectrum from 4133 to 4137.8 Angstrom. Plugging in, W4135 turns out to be 33.6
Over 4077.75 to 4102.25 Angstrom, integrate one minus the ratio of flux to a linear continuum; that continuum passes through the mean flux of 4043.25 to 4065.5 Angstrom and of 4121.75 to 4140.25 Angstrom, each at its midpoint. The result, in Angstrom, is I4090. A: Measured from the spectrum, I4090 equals 2.66 Angstrom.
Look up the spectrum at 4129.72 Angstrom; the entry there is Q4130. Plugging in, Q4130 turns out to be 32.95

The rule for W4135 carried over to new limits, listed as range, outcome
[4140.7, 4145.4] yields 33.6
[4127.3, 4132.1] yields 33.1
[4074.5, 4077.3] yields 33.3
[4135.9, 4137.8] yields 33.1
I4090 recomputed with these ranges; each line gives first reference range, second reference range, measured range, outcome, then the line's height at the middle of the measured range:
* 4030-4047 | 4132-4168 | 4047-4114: 5.3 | 33.6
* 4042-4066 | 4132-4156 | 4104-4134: 2.0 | 33.7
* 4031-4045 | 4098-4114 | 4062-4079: -1.6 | 30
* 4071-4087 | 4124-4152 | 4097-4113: 3.6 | 32.9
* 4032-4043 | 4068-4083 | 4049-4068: 0.1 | 33.5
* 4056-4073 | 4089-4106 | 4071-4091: -1.9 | 29.8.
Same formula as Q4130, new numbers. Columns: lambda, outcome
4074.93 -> 35.5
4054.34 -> 33.89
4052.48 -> 35.14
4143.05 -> 31.34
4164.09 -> 32.92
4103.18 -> 19.4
